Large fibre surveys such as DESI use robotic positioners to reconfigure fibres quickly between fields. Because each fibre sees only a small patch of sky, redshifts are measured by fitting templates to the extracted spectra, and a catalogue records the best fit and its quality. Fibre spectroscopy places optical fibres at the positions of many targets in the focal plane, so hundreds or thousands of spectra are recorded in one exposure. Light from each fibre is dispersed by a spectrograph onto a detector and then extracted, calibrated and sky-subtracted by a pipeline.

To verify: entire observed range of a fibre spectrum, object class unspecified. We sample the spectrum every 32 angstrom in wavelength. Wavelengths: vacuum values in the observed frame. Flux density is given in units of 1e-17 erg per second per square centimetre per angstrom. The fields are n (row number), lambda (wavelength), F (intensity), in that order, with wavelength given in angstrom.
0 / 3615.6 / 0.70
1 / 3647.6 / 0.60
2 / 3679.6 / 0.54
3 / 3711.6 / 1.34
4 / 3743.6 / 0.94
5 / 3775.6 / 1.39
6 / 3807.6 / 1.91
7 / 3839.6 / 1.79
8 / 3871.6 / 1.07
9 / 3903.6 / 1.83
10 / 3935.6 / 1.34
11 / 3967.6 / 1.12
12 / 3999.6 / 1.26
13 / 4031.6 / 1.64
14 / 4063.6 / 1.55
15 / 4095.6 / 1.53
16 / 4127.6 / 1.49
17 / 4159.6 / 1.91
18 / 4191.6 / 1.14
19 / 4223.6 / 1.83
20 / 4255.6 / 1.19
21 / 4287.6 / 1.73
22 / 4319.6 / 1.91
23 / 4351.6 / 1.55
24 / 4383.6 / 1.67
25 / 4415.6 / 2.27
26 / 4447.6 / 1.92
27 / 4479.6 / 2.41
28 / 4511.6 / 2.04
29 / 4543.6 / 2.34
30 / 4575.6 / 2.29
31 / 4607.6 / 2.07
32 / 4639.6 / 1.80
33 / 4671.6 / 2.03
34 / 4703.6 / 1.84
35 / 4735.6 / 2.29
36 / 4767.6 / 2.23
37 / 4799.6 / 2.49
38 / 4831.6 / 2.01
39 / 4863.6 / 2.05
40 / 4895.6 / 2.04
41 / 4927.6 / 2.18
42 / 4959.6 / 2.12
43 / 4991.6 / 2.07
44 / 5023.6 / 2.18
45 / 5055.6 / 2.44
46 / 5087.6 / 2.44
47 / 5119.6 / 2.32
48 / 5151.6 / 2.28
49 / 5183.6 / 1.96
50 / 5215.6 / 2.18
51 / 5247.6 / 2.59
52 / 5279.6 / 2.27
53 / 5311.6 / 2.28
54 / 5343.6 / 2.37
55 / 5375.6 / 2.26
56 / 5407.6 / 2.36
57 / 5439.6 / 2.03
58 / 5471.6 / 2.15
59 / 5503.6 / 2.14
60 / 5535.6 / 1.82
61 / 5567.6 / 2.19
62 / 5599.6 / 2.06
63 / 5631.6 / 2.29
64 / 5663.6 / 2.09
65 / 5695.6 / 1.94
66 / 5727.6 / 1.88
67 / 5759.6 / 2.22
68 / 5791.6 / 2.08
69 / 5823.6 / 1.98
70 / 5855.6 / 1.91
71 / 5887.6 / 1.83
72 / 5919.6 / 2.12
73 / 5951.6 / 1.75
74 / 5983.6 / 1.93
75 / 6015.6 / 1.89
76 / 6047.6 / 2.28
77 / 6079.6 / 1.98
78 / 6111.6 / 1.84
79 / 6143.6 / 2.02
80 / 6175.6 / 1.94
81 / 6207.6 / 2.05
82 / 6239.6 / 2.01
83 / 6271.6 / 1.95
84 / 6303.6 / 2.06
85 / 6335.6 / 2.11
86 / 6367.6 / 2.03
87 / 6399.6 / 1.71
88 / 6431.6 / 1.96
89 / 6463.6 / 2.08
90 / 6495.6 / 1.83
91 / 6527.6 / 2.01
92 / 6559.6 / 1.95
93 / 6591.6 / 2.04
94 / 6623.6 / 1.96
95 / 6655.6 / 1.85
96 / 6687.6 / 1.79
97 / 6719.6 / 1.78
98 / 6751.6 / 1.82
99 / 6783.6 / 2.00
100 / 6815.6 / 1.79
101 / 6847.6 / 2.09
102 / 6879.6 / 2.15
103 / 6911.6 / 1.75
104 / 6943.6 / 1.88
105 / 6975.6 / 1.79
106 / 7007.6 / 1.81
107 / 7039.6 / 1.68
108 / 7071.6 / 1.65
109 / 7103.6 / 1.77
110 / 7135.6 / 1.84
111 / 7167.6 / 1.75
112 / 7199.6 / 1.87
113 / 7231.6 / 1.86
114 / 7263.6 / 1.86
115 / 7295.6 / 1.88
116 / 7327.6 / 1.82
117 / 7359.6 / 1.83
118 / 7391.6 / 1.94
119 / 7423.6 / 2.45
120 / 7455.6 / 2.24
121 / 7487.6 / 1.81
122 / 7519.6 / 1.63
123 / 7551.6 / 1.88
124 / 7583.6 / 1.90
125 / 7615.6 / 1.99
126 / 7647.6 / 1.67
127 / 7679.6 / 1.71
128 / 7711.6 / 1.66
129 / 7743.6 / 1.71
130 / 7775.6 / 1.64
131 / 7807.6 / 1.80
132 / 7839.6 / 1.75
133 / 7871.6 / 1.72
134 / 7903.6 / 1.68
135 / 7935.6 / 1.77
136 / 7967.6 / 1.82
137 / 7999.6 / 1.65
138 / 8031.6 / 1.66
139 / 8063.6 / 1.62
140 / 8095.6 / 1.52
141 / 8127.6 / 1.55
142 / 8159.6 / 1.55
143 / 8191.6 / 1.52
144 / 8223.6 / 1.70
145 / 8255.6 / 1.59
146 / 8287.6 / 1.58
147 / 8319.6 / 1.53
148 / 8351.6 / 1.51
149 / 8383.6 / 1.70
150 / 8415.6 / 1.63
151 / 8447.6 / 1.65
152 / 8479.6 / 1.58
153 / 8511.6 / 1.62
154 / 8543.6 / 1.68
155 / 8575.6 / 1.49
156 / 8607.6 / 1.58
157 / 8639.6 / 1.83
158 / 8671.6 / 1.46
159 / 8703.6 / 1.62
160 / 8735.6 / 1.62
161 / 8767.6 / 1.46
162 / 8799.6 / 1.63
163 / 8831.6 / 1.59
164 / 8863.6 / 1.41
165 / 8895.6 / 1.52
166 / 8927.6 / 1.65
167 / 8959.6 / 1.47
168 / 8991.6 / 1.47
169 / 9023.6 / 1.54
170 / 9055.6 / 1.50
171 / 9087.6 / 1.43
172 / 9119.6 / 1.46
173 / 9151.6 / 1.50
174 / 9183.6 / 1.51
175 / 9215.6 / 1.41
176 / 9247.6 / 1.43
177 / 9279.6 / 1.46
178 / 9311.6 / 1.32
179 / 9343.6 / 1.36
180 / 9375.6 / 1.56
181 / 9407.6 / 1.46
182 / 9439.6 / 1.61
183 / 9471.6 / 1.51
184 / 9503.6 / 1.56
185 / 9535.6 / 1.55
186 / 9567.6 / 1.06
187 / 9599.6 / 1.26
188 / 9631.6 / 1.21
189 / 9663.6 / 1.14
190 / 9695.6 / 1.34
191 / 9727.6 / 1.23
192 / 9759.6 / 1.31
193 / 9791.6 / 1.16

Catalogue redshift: 0.131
